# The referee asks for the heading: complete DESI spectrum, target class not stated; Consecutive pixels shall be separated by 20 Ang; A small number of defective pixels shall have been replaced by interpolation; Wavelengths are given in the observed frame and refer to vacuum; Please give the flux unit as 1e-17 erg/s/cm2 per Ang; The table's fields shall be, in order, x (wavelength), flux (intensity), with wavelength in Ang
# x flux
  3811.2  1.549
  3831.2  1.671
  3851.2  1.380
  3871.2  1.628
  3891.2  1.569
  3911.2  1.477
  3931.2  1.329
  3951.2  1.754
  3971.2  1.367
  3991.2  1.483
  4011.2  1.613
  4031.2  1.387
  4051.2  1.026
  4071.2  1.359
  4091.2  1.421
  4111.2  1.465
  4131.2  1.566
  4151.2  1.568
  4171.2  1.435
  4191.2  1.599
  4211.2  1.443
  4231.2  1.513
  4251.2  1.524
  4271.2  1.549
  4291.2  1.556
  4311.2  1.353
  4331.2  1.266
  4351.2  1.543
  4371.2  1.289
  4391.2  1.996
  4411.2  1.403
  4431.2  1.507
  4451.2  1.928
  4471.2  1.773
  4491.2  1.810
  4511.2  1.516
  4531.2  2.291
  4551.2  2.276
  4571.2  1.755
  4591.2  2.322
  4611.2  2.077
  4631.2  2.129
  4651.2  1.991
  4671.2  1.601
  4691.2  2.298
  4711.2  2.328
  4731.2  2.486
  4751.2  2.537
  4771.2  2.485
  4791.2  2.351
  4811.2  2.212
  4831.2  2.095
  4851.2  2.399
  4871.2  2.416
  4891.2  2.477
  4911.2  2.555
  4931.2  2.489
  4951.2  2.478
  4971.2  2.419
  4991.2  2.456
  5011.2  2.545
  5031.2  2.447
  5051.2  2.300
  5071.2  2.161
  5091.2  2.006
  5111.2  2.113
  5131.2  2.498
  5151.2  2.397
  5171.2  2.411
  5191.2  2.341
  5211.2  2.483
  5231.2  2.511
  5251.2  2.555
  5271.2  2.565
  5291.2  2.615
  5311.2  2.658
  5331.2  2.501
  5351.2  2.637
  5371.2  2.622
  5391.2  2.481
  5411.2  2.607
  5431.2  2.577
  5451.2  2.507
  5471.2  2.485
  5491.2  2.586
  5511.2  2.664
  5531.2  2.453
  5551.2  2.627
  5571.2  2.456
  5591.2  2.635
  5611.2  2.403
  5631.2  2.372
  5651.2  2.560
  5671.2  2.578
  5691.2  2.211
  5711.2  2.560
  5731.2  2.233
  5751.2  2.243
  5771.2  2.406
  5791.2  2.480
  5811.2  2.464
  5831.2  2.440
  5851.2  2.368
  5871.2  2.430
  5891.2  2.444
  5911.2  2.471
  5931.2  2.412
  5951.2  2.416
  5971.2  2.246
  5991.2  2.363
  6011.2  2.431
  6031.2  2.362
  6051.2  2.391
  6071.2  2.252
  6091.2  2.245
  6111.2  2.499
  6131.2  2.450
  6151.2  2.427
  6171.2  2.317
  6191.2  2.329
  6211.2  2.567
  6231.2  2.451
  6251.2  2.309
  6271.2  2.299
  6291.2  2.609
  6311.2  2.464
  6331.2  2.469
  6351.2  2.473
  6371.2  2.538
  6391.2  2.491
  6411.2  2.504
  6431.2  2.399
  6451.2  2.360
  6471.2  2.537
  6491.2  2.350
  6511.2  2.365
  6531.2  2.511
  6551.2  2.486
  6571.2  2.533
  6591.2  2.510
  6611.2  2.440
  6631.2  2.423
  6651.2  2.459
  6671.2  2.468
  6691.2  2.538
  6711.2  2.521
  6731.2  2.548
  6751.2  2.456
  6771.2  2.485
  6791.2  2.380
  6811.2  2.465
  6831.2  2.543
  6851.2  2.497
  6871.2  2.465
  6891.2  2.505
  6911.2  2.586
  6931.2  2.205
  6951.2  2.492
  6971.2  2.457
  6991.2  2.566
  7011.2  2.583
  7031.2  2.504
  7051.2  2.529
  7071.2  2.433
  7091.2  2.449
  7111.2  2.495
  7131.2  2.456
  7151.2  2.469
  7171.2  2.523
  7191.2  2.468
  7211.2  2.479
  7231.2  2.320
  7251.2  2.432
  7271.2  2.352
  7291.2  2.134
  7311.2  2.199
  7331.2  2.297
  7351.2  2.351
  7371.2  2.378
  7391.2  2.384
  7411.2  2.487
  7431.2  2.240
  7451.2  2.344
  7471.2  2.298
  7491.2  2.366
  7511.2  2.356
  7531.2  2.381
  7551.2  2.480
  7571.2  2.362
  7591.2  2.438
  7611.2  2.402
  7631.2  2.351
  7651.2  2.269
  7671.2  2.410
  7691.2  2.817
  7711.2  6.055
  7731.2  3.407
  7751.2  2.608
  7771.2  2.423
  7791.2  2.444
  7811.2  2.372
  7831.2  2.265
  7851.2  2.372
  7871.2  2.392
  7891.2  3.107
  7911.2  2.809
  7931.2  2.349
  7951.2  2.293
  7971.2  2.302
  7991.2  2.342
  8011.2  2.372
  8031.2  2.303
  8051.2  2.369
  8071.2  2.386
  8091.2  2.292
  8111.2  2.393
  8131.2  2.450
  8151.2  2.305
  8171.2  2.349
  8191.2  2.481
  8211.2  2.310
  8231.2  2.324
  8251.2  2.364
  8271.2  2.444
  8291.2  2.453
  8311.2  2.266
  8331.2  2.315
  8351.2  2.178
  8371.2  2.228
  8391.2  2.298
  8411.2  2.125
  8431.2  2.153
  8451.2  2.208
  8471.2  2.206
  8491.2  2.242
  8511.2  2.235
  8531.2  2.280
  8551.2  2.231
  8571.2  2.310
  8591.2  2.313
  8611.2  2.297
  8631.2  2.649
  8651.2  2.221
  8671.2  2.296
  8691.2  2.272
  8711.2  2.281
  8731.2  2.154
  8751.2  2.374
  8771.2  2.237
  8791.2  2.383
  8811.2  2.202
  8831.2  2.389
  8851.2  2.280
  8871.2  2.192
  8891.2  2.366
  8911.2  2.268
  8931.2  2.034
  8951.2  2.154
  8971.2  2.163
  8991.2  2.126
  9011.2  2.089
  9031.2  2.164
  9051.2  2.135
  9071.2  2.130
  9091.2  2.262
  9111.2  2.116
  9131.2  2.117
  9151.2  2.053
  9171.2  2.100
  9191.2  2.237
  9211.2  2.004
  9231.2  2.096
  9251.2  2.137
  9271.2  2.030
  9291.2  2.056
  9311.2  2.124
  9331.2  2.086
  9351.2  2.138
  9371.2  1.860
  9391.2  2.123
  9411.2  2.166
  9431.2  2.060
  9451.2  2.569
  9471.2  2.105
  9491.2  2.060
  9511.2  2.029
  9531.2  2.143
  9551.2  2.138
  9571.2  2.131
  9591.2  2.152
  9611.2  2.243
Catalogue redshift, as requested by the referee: 0.18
